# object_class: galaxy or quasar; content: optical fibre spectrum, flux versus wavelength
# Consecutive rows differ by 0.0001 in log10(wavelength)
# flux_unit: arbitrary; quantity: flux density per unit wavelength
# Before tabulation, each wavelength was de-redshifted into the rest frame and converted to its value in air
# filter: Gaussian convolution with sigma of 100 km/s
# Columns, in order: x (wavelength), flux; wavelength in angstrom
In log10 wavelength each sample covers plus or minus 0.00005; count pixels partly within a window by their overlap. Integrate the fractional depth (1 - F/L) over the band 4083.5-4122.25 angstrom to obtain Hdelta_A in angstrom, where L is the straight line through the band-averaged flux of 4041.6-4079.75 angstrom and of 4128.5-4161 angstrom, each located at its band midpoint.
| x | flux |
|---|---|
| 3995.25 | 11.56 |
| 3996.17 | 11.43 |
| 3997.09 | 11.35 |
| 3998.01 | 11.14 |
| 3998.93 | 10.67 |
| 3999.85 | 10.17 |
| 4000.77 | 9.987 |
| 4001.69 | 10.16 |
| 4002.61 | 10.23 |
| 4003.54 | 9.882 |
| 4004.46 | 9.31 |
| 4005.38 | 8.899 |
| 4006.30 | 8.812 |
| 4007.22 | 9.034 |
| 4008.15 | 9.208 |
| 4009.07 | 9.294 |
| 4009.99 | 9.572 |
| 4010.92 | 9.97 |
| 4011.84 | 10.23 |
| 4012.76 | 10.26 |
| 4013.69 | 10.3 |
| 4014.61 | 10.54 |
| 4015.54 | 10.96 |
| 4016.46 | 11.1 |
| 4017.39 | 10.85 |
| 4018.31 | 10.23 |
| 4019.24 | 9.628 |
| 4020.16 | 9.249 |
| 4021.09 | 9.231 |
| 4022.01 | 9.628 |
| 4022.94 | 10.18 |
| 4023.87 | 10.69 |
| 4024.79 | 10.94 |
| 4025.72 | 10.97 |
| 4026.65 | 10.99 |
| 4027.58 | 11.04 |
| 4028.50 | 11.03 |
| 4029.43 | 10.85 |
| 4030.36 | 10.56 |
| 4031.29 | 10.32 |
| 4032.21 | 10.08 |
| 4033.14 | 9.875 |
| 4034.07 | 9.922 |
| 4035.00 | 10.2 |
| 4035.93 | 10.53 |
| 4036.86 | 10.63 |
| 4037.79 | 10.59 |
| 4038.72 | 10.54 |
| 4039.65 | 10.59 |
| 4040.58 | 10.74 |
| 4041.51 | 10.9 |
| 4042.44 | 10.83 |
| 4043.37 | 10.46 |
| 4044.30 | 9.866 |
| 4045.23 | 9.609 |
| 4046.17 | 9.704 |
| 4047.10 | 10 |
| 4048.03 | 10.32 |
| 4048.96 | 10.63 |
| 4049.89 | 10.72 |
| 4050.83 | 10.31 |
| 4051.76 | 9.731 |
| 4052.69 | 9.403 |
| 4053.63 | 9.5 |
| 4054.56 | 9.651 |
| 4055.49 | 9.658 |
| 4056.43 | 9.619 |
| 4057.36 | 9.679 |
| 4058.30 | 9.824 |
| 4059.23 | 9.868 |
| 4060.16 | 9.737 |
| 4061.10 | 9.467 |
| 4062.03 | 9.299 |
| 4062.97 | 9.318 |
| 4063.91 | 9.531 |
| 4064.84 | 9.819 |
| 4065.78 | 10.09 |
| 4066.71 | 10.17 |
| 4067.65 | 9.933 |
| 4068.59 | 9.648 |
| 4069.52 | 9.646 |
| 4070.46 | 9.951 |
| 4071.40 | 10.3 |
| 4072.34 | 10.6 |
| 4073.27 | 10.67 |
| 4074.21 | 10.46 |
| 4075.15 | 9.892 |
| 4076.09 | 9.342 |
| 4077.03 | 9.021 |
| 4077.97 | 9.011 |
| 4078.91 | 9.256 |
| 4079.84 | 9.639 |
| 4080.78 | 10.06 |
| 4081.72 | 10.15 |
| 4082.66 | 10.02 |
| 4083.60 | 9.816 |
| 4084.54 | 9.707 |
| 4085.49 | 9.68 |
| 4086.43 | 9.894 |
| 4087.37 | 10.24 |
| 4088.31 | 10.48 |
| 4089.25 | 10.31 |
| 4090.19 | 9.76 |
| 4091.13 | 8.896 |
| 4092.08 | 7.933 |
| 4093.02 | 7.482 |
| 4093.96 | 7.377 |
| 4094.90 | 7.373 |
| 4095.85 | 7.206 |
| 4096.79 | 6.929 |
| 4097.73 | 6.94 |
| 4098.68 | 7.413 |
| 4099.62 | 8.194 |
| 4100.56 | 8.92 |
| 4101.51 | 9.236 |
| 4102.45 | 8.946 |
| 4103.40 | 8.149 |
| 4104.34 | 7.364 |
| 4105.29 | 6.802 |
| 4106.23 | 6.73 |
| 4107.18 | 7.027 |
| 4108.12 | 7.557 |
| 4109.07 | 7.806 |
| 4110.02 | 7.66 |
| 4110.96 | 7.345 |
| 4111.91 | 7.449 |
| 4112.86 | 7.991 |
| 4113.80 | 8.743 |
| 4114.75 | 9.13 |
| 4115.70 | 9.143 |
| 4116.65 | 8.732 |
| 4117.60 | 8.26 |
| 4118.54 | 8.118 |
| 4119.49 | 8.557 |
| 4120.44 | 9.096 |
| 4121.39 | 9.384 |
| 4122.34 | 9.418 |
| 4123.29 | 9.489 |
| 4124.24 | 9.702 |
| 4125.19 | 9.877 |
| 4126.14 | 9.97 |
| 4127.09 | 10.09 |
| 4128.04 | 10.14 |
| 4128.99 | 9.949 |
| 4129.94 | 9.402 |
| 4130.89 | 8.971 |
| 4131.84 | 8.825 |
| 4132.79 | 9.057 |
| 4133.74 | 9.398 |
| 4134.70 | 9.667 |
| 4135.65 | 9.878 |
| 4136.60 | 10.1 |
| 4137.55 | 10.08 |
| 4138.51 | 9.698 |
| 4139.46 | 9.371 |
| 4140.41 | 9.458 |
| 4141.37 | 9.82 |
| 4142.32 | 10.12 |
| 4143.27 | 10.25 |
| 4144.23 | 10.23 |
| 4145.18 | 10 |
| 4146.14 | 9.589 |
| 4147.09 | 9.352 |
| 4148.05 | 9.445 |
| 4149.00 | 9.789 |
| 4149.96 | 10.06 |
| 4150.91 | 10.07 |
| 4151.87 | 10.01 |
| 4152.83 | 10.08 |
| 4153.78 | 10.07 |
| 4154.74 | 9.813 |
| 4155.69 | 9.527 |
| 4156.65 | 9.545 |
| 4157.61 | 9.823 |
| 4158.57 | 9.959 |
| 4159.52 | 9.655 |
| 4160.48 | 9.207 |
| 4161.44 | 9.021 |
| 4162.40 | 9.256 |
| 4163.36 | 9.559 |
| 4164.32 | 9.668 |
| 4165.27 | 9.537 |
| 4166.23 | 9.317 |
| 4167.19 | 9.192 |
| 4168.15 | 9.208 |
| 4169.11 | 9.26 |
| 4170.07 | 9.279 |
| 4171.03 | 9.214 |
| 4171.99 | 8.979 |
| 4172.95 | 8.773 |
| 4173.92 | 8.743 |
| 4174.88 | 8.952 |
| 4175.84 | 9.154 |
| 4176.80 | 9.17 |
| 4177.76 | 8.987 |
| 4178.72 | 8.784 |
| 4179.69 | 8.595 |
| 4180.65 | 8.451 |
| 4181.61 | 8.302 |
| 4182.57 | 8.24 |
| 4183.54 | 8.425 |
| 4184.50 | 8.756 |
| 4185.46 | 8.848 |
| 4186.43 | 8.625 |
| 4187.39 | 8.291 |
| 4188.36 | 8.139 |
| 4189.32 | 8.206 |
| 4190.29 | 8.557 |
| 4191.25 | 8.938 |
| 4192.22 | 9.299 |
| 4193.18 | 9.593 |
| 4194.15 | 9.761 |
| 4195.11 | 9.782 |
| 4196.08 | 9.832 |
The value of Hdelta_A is 5.6 angstrom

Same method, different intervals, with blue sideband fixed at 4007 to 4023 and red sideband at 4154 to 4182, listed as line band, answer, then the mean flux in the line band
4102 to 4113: 2.27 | 7.55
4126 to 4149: -0.82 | 9.7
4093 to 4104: 1.96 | 7.86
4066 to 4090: -0.63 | 9.92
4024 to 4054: -1.62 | 10.4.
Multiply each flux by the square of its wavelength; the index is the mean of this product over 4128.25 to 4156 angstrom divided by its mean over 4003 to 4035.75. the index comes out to 1.02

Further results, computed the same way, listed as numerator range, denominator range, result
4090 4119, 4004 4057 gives 0.81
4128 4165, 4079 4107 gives 1.15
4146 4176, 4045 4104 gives 1.05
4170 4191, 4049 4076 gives 0.93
